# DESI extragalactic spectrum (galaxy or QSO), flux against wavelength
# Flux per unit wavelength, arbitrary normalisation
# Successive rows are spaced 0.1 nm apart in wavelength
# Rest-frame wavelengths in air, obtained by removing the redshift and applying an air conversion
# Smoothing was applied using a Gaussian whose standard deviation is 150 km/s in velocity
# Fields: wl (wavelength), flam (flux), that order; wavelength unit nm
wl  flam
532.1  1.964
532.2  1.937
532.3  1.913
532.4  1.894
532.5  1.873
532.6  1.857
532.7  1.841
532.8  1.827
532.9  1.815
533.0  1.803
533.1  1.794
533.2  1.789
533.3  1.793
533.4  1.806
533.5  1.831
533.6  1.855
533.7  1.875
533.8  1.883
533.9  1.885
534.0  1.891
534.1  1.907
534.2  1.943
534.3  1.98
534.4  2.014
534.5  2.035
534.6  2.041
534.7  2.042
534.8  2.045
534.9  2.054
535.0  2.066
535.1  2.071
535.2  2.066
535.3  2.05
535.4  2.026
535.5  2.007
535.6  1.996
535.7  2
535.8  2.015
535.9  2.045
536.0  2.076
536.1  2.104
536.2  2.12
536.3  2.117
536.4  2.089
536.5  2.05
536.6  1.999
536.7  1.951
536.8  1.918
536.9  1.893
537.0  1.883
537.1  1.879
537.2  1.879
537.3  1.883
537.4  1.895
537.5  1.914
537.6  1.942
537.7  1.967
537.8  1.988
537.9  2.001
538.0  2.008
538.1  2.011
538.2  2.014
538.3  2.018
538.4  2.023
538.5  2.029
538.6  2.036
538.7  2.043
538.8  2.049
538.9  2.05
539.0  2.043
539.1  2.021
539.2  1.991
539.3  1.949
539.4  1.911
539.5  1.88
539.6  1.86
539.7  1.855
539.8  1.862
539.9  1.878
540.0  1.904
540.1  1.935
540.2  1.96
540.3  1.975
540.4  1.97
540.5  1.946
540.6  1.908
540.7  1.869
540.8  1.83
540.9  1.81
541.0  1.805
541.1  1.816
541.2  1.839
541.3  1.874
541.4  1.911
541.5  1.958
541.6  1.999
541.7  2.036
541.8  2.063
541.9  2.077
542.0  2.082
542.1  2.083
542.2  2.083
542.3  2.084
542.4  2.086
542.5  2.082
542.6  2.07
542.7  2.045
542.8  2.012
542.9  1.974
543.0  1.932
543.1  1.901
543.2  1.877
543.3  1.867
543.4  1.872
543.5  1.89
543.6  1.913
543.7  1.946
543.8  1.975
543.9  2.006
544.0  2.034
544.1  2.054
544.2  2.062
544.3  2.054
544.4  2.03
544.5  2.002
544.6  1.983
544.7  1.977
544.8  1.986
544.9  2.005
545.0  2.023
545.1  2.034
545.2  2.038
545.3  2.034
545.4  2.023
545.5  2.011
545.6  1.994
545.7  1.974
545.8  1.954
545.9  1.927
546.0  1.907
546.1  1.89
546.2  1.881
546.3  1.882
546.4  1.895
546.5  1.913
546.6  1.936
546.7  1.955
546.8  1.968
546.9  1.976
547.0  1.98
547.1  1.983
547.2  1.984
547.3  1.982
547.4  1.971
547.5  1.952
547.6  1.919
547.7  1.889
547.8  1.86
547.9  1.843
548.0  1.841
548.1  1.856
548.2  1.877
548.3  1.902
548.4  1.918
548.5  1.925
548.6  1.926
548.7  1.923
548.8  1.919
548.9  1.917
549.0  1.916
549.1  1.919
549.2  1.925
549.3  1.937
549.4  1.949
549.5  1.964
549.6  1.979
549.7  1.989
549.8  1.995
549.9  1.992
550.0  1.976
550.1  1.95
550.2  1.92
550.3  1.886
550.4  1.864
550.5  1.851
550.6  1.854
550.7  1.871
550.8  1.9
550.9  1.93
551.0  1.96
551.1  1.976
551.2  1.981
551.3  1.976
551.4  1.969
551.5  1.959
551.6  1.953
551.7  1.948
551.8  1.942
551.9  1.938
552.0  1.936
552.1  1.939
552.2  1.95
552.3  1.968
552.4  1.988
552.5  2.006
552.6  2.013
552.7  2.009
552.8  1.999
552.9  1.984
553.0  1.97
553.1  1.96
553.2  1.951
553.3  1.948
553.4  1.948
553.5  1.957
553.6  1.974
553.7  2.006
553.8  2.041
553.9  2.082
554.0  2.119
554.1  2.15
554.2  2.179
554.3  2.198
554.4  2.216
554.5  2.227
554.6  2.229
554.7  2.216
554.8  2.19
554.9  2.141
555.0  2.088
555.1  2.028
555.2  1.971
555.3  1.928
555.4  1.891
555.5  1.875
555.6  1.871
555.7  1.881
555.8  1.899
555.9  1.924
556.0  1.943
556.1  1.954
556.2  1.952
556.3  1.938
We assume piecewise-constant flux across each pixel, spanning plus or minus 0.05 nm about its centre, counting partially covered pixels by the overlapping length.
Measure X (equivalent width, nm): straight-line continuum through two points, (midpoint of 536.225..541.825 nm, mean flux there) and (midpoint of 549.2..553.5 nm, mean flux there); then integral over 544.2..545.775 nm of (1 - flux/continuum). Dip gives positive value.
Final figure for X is -0.05 nm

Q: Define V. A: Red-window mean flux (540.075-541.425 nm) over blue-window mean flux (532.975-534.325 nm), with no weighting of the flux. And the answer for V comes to 1.0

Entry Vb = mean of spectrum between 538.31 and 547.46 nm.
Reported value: 1.97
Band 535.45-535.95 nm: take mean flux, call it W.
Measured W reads 2.01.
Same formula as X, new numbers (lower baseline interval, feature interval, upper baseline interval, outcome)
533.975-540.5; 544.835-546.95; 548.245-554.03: 0.00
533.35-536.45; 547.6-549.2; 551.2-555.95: 0.09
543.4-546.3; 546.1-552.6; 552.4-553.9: 0.17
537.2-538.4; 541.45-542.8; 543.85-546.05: -0.04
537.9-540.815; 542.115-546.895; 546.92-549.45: -0.10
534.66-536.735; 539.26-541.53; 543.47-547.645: 0.14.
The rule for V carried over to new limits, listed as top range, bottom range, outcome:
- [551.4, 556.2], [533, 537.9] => 1.02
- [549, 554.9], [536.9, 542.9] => 1.02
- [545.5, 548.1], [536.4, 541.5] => 0.99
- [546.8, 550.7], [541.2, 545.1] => 0.97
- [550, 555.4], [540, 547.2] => 1.02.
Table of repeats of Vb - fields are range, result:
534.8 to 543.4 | 1.98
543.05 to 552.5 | 1.95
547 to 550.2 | 1.93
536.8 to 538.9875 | 1.97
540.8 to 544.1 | 1.97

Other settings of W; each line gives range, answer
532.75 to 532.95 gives 1.82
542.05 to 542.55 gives 2.08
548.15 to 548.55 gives 1.91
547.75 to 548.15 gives 1.85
